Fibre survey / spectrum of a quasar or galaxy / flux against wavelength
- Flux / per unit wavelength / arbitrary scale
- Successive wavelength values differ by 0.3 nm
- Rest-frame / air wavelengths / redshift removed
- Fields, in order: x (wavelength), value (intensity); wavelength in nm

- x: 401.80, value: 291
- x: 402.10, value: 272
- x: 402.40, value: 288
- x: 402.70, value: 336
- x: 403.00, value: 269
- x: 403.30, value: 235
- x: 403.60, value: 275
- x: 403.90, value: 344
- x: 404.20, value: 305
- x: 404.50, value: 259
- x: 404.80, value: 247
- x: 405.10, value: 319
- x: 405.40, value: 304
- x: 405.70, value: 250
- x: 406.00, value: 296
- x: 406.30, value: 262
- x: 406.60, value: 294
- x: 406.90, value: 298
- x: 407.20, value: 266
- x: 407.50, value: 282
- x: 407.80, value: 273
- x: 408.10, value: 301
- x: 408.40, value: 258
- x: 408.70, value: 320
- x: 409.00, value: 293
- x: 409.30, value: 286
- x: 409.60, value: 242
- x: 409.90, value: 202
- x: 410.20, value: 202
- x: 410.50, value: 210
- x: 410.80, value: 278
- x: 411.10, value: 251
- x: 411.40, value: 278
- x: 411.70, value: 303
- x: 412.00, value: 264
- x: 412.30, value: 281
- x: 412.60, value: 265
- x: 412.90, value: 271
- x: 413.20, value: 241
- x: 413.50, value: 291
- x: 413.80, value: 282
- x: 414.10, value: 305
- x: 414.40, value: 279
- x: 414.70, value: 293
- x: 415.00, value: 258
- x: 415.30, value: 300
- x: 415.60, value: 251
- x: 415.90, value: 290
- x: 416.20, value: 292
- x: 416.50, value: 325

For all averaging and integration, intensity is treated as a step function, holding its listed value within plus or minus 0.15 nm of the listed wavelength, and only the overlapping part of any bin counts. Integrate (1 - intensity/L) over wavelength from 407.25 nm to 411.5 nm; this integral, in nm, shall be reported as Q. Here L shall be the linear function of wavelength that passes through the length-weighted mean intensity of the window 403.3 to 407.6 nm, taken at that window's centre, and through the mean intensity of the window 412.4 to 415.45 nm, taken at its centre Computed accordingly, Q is 0.288 nm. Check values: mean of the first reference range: 284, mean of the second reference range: 279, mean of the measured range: 262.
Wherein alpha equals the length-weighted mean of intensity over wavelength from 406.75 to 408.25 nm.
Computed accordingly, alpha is 284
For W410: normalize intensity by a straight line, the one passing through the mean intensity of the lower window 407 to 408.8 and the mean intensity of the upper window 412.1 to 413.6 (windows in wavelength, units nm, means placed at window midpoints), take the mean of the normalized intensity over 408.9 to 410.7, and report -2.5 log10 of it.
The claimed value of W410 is 0.16 mag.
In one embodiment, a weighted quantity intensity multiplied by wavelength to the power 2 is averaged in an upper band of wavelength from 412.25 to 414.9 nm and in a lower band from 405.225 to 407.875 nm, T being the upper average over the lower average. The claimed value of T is 1.02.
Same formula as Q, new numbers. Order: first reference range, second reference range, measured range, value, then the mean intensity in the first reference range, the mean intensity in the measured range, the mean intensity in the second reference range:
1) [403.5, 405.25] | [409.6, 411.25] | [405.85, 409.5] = -0.39 nm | 292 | 285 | 230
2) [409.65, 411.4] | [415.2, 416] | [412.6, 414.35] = -0.12 nm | 234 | 277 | 279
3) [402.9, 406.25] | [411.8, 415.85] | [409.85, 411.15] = 0.23 nm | 282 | 229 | 276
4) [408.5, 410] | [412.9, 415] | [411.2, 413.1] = 0.00 nm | 270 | 275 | 279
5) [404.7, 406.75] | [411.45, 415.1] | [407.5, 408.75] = -0.02 nm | 283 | 285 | 278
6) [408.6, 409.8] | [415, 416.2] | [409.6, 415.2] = 0.32 nm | 280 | 264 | 279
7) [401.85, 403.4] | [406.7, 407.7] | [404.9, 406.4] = -0.02 nm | 282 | 286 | 282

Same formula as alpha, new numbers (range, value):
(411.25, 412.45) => 281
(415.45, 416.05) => 270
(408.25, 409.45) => 289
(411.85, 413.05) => 270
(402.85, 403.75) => 260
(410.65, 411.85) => 278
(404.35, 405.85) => 276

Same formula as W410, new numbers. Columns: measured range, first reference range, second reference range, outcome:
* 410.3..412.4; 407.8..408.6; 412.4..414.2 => 0.05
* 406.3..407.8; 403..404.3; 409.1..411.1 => -0.08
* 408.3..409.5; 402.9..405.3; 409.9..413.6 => -0.08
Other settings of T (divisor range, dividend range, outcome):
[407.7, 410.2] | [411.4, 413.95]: 1.05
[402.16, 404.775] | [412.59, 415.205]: 1.02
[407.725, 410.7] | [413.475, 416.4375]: 1.13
